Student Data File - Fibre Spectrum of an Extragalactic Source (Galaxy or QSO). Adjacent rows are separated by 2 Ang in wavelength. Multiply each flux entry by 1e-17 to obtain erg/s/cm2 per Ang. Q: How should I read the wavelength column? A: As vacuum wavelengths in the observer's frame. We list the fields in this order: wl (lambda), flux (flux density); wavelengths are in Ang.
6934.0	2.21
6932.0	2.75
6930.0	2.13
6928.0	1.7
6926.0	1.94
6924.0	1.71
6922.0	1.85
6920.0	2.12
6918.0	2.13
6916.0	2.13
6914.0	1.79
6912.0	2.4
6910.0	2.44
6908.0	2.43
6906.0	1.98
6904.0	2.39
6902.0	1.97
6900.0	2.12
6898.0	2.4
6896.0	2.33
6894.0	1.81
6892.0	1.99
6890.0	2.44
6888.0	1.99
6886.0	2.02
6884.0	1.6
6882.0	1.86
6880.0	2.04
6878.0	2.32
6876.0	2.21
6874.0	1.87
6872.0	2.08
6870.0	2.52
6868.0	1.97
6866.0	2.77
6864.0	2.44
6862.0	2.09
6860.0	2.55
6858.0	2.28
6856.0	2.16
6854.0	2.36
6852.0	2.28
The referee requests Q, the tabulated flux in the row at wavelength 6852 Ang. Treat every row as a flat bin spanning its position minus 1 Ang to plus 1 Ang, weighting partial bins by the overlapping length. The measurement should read 2.28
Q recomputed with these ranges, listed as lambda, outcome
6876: 2.21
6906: 1.98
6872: 2.08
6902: 1.97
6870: 2.52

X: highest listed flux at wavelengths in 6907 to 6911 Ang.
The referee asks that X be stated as 2.44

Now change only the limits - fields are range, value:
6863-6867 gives 2.77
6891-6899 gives 2.4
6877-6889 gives 2.32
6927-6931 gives 2.13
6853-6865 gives 2.55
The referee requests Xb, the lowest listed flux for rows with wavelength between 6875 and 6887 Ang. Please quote 1.6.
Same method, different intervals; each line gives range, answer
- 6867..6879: 1.87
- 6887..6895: 1.81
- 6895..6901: 2.12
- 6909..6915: 1.79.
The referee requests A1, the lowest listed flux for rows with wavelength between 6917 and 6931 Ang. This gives 1.7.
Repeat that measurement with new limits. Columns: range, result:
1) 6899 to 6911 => 1.97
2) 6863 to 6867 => 2.44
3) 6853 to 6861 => 2.16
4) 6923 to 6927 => 1.71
